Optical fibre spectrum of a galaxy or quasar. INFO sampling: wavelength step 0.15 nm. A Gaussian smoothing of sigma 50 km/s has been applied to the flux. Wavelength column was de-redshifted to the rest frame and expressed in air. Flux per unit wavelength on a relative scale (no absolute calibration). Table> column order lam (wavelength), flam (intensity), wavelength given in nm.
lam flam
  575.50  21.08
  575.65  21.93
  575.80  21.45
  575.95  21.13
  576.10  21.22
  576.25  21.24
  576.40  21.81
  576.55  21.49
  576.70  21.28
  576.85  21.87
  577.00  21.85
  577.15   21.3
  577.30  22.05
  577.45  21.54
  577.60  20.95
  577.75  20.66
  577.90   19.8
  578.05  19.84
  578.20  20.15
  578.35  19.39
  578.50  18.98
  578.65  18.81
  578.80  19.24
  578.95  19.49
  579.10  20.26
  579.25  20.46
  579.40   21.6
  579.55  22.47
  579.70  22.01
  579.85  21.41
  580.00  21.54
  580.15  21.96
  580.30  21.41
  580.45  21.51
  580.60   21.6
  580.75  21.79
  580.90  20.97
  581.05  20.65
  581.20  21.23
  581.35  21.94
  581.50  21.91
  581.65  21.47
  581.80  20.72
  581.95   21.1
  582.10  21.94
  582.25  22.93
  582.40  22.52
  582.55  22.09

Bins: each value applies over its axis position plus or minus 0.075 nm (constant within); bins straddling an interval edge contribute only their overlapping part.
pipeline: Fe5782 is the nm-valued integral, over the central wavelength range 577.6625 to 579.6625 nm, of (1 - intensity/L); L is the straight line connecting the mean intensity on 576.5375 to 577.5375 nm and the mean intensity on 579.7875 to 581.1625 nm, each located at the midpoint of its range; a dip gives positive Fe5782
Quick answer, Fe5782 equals 0.130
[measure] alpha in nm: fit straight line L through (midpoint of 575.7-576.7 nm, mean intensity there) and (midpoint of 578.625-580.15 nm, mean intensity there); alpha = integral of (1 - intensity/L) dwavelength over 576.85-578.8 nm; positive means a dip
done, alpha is 0.06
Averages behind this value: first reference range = 21.4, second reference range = 20.9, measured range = 20.5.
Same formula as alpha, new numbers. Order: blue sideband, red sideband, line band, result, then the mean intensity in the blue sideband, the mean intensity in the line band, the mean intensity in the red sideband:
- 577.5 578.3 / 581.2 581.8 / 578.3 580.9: 0.01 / 20.3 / 20.8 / 21.6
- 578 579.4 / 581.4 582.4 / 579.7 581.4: -0.05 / 19.7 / 21.5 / 21.7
